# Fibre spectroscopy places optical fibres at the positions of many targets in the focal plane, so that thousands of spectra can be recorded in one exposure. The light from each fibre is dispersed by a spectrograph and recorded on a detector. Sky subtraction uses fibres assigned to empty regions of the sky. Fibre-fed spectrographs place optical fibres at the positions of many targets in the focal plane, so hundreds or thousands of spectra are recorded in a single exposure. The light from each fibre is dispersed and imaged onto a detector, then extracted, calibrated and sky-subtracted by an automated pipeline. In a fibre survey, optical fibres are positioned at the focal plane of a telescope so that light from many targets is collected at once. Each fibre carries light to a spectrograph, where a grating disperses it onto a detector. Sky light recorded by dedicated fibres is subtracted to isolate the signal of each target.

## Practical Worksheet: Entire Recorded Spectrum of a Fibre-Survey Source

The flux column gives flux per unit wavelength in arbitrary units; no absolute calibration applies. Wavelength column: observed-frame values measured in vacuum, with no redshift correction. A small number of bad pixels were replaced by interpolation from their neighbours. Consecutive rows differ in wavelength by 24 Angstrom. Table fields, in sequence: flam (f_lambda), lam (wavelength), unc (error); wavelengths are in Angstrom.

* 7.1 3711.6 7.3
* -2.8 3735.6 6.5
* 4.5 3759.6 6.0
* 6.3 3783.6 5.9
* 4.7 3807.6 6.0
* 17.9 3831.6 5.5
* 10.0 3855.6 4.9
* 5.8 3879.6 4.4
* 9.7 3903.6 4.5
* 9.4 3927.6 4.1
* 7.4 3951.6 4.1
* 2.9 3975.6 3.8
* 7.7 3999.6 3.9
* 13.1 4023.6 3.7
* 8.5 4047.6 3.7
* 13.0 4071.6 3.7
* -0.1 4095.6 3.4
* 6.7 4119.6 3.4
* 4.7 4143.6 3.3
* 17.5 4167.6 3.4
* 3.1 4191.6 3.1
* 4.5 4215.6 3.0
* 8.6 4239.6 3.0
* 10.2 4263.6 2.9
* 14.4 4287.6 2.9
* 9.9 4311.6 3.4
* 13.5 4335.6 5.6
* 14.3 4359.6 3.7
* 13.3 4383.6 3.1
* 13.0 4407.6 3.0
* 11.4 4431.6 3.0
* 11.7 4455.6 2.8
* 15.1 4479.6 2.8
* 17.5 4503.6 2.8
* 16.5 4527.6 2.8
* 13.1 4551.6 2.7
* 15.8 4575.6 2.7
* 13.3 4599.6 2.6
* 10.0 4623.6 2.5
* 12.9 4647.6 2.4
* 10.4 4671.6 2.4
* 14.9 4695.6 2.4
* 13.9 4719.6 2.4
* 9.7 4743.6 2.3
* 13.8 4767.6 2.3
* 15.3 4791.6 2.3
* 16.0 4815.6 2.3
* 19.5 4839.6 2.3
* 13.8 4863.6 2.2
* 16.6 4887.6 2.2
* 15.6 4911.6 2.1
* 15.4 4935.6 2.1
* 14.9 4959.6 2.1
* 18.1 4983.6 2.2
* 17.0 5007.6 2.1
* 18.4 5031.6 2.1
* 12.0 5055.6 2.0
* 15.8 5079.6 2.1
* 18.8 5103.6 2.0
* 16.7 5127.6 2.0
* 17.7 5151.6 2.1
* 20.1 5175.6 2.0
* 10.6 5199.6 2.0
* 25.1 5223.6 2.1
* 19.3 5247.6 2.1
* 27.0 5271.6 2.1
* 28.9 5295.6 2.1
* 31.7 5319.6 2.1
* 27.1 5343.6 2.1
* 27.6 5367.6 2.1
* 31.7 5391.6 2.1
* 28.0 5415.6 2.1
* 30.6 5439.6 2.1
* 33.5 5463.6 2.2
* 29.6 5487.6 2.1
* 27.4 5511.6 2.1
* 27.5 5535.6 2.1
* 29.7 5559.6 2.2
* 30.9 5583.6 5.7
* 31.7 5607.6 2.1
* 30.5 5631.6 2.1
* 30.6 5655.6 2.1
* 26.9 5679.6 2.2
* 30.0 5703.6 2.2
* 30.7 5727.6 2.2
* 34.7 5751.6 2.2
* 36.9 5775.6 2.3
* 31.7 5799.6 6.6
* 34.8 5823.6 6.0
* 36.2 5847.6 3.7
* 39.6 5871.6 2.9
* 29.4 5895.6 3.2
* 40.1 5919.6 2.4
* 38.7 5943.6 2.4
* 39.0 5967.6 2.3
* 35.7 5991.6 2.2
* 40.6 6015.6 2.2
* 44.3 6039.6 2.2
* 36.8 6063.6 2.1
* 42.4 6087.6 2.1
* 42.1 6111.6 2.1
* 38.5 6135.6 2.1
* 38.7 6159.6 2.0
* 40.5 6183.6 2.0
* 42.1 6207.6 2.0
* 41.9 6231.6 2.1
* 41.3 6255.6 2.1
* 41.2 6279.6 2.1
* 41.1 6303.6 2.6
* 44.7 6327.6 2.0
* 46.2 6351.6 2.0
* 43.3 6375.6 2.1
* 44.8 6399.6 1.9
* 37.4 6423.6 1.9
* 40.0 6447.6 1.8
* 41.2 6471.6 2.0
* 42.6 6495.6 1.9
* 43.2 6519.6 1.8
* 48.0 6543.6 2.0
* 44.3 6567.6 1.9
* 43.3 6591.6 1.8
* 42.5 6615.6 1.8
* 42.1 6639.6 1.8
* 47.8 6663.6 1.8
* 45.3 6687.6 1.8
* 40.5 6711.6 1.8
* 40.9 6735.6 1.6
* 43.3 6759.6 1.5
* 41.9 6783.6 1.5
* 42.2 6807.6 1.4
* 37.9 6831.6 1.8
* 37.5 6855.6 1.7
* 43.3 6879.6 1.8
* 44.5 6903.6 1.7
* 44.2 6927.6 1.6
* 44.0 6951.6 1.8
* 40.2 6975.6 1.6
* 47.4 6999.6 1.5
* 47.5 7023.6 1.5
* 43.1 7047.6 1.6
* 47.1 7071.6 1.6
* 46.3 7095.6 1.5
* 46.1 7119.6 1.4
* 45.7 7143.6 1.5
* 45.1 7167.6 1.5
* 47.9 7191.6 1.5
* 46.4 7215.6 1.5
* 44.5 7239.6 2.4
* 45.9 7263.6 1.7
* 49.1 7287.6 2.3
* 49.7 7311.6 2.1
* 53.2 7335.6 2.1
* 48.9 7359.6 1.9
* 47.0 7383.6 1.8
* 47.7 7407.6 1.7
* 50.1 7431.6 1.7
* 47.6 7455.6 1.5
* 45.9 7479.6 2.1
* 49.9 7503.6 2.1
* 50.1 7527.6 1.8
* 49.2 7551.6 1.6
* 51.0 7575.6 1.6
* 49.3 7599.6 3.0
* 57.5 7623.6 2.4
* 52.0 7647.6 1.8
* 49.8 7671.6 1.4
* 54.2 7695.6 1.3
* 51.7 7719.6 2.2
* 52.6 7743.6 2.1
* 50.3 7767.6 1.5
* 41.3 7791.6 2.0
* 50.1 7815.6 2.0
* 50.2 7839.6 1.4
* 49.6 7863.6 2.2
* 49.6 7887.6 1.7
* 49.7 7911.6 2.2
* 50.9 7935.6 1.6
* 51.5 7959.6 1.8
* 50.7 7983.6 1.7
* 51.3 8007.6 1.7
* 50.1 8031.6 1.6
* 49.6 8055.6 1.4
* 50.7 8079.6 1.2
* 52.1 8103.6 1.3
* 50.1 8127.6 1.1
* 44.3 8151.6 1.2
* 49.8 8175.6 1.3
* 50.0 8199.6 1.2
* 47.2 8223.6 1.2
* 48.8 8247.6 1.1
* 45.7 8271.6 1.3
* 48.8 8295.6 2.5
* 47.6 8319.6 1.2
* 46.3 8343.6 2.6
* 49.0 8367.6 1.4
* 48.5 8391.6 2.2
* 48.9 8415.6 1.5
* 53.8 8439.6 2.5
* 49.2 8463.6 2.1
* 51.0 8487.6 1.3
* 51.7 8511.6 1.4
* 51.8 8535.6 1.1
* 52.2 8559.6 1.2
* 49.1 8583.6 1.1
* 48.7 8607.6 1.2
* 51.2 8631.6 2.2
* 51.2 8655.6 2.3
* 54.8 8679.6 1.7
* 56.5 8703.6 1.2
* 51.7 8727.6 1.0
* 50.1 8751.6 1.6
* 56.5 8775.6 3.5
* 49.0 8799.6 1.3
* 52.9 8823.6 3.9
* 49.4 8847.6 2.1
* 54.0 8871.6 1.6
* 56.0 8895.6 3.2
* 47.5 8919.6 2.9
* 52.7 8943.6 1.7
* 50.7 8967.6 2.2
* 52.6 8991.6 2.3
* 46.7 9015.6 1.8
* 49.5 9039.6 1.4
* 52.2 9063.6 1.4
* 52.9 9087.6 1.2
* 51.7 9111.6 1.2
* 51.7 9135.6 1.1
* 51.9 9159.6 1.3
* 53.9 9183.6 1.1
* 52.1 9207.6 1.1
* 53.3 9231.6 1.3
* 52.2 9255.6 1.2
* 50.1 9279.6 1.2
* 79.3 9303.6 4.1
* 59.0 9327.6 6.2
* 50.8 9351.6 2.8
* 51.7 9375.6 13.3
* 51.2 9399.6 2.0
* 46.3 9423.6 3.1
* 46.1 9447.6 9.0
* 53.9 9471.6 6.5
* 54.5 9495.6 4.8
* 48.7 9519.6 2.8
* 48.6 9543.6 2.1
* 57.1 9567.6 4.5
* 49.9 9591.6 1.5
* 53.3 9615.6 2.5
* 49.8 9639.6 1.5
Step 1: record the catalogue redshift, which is 0.321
